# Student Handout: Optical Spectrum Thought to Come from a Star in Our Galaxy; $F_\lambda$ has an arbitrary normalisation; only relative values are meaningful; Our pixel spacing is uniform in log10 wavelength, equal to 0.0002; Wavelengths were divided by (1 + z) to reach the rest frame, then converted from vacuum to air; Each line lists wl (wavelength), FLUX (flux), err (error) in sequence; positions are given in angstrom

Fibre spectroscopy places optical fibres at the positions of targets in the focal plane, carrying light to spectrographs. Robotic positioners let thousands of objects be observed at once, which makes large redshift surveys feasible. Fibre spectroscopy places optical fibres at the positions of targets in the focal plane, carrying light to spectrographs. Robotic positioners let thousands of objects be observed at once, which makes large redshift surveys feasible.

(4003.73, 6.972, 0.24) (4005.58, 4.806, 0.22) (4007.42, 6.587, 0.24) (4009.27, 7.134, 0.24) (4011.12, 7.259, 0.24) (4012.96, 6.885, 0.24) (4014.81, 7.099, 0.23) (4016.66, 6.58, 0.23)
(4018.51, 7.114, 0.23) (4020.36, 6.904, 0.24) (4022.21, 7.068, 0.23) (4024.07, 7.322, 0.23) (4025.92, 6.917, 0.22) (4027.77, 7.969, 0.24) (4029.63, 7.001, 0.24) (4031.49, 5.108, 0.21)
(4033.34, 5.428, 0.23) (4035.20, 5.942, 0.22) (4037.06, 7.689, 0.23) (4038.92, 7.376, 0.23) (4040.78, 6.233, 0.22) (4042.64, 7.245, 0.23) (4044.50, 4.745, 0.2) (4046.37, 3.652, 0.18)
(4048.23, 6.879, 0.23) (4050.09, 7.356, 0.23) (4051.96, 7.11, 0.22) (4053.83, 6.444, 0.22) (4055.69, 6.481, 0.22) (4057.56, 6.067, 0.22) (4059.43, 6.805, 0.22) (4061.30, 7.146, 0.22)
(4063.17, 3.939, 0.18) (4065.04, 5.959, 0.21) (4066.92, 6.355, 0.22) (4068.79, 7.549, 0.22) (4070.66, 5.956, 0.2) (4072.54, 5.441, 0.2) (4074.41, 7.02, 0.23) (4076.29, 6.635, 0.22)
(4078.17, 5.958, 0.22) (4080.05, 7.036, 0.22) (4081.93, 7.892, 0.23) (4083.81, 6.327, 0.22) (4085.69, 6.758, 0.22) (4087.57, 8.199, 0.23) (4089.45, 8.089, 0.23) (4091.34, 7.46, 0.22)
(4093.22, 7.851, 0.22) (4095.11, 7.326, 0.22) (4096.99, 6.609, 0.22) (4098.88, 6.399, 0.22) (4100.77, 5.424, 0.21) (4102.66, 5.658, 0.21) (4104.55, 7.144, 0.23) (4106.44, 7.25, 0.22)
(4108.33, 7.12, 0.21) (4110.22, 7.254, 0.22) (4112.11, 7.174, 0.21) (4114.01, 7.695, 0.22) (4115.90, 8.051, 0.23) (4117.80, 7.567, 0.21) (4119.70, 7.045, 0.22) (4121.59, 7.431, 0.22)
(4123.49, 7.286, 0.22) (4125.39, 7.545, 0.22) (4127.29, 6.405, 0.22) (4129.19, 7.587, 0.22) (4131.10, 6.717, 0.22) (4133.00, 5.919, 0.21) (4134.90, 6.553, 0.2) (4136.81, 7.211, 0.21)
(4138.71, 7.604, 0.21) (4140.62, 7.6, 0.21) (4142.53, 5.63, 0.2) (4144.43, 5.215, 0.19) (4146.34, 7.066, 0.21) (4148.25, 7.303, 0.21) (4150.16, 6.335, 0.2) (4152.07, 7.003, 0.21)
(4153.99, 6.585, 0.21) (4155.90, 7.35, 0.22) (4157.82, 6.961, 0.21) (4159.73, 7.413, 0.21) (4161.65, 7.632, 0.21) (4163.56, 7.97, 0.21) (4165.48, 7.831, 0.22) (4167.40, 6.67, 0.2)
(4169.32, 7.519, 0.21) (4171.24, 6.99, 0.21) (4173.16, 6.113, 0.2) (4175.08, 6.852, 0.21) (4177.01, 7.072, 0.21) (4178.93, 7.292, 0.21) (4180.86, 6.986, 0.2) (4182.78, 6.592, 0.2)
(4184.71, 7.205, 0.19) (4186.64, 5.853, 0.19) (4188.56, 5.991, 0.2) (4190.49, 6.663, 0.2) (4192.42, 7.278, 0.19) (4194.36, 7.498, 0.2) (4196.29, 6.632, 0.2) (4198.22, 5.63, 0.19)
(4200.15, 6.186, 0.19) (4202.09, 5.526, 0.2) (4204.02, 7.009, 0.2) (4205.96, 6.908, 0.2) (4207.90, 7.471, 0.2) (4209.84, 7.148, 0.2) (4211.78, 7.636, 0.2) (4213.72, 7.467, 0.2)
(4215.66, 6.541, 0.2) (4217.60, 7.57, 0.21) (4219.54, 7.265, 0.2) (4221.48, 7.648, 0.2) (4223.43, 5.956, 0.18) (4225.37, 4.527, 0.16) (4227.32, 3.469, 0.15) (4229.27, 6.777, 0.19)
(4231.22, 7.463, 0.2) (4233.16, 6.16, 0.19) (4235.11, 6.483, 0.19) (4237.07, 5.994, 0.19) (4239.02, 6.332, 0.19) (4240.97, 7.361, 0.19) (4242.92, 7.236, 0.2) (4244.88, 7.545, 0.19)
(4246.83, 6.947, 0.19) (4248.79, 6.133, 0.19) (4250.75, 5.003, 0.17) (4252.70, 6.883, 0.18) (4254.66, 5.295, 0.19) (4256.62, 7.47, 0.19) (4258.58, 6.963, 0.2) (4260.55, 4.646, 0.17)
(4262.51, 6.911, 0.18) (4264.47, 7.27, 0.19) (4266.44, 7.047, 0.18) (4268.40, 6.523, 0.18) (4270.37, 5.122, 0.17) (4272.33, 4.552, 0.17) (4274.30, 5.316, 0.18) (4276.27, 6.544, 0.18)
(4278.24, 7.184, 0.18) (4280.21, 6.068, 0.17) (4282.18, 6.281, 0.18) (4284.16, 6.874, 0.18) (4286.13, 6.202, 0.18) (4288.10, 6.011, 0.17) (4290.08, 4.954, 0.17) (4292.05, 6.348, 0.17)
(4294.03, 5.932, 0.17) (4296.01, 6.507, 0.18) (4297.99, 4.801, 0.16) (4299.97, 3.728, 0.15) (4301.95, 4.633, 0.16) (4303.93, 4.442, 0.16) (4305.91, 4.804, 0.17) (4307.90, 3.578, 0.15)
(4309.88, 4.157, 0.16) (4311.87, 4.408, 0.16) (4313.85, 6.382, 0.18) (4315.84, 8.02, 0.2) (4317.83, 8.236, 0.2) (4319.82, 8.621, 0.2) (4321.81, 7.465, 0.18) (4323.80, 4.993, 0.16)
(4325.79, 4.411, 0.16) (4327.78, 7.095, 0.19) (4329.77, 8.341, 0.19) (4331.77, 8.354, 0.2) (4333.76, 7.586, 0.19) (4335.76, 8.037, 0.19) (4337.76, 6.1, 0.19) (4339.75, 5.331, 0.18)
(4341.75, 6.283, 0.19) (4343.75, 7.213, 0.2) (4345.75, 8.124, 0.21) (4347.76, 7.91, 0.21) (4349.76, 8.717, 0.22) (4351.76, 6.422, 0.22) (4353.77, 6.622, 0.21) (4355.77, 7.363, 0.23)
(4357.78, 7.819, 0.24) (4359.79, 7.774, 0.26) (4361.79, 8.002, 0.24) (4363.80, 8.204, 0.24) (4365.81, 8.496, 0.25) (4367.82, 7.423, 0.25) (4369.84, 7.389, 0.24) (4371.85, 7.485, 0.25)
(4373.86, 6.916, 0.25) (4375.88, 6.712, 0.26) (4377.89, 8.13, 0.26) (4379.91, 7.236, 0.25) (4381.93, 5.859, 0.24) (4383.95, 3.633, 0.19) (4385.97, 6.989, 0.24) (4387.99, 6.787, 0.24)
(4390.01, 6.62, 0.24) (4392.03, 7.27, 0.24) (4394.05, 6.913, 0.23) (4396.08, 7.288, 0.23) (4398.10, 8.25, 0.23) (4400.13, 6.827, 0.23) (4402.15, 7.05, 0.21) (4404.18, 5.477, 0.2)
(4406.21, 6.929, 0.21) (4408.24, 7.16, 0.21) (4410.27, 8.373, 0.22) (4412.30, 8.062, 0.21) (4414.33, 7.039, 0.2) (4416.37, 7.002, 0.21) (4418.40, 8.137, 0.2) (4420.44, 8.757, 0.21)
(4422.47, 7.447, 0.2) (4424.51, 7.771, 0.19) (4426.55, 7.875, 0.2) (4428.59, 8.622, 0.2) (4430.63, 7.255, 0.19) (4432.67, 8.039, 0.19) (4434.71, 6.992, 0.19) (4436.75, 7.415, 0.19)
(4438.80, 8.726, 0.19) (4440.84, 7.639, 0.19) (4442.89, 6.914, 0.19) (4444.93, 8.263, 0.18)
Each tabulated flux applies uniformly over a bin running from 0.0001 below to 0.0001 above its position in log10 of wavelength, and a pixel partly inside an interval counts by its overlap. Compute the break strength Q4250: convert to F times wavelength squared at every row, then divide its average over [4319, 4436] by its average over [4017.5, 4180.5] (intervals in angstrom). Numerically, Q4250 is 1.21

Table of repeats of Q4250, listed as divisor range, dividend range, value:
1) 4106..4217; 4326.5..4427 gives 1.16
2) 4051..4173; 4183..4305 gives 0.97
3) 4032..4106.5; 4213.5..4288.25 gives 1.06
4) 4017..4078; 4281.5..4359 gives 1.13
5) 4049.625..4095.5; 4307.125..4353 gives 1.14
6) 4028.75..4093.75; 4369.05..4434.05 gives 1.30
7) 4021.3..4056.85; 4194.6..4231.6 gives 1.10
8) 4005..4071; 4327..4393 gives 1.29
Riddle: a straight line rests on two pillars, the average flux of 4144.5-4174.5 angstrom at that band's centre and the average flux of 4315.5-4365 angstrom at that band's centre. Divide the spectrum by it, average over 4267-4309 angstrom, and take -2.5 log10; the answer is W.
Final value 0.288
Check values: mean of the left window 7.06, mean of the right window 7.32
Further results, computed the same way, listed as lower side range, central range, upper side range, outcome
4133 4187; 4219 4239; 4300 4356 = 0.101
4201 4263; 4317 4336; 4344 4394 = -0.039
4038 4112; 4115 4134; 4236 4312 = -0.112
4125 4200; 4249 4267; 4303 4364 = 0.076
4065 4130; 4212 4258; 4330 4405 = 0.089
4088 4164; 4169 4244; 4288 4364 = 0.025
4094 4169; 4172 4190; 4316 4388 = 0.059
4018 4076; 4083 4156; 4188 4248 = -0.072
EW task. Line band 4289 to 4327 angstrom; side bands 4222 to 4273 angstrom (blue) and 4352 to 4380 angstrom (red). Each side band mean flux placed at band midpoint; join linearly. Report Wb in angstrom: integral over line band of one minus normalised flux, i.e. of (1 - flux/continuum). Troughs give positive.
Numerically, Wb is 7.1 angstrom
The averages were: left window 6.26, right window 7.52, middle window 5.61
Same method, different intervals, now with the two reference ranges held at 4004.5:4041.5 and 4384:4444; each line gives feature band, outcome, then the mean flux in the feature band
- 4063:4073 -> 1.12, 6.03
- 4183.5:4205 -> 1.57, 6.5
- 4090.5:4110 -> 0.05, 6.84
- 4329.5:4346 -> 0.17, 7.18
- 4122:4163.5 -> -0.04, 6.93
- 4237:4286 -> 5.08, 6.38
